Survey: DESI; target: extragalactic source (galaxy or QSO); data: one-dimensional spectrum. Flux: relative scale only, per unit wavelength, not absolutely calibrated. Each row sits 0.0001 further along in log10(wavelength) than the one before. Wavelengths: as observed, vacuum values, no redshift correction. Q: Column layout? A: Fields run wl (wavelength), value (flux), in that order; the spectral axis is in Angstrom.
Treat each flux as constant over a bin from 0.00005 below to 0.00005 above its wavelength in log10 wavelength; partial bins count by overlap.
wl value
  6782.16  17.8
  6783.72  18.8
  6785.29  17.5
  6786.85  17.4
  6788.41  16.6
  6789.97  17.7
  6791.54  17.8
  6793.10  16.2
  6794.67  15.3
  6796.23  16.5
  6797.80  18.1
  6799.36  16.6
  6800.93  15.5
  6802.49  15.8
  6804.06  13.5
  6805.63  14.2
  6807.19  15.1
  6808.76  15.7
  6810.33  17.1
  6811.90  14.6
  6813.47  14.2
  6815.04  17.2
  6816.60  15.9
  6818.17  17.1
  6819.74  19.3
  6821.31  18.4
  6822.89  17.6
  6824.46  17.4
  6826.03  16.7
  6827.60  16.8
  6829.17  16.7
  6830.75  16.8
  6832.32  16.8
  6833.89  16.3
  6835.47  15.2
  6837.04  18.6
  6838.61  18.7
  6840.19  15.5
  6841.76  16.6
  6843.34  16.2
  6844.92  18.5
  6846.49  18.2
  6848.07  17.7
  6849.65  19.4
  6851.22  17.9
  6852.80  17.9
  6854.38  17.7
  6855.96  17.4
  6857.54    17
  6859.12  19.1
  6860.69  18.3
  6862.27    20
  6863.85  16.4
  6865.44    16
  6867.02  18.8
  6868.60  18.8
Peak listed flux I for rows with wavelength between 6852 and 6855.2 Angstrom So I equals 17.9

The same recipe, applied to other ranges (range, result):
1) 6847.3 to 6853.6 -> 19.4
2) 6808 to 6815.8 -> 17.2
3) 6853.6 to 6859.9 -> 19.1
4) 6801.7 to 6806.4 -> 15.8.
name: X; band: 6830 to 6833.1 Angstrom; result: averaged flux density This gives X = 16.8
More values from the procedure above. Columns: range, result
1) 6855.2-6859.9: 17.8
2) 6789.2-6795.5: 16.7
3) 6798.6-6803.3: 15.9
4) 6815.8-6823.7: 17.7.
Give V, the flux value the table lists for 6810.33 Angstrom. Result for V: 17.1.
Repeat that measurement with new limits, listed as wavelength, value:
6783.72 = 18.8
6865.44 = 16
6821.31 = 18.4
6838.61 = 18.7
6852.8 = 17.9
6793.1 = 16.2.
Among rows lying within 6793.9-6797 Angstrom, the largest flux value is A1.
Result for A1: 16.5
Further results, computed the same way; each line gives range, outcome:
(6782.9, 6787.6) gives 18.8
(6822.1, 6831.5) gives 17.6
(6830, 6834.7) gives 16.8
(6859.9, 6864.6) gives 20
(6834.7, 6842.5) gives 18.7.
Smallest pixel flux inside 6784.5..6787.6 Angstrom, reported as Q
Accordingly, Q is 17.4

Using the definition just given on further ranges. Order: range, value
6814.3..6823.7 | 15.9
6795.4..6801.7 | 15.5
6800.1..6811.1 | 13.5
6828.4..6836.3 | 15.2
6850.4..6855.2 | 17.7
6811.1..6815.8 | 14.2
